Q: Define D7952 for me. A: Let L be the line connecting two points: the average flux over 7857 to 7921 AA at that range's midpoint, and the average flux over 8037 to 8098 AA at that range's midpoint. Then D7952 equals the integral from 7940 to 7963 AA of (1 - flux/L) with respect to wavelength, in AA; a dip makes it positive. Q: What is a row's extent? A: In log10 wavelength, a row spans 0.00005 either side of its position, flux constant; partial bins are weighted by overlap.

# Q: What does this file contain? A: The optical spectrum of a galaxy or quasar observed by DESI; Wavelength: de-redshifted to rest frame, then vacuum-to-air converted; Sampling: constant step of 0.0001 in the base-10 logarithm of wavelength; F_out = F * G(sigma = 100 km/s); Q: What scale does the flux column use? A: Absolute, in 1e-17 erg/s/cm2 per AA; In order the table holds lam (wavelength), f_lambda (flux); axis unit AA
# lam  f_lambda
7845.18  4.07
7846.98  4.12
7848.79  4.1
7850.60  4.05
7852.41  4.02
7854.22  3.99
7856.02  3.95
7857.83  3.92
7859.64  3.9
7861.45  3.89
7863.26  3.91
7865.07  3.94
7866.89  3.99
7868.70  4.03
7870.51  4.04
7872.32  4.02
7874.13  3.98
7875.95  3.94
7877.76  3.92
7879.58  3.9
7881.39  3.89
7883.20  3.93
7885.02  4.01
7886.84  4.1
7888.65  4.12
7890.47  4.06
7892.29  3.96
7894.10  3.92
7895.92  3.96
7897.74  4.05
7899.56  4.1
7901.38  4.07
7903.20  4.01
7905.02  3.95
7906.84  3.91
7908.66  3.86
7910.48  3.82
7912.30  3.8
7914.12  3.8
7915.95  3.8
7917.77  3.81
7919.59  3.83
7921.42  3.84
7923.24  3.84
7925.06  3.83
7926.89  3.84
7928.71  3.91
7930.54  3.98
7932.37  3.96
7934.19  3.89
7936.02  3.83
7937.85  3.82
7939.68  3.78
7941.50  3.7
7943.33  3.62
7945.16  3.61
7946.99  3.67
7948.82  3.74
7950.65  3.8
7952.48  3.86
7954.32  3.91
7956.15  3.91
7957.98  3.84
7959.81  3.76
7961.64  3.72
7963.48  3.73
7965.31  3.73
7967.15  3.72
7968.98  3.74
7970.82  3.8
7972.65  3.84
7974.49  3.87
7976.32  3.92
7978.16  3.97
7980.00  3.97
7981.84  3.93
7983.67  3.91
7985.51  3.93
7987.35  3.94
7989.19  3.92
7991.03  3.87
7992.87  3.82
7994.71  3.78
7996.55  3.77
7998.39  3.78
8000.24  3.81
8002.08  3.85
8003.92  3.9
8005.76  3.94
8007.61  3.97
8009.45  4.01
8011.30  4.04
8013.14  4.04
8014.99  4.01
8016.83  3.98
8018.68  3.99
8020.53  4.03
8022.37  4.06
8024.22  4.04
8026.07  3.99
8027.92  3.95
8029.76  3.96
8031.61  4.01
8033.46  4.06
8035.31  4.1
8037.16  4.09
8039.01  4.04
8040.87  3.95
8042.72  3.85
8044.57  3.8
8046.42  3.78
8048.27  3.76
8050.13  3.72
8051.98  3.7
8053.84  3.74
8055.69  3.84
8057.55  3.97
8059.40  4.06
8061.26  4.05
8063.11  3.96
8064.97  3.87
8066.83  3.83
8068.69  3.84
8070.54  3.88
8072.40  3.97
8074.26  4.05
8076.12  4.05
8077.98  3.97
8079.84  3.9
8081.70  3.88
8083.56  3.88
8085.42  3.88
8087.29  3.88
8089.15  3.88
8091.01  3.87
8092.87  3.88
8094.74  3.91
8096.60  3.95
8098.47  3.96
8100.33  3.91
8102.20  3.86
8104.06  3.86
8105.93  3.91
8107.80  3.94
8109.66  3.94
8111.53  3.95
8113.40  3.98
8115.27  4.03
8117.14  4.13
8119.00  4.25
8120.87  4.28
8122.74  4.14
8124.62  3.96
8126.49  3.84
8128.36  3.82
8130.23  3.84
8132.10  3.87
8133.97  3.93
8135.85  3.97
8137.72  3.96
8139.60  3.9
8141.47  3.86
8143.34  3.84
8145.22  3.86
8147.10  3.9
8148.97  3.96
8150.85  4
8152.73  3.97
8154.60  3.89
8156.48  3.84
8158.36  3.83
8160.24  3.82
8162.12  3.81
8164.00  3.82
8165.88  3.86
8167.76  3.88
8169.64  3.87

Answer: 1.0 AA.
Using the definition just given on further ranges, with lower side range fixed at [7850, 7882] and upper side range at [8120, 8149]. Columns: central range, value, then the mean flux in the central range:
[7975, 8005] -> 0.5 AA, 3.88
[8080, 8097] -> 0.2 AA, 3.89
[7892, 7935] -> 0.5 AA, 3.91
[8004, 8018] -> -0.2 AA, 3.99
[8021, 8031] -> -0.1 AA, 4.01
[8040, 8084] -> 0.6 AA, 3.89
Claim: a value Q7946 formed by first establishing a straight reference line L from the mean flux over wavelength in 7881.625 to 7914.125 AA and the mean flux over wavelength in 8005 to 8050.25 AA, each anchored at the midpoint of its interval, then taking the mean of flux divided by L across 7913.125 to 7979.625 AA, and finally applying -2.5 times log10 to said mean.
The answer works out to 0.04 mag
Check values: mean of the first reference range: 3.97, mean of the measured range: 3.81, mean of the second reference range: 3.97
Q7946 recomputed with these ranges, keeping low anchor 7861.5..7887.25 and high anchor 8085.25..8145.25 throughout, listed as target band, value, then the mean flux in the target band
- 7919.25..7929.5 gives 0.031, 3.85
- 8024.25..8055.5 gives 0.011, 3.91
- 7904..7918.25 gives 0.032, 3.85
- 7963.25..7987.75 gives 0.027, 3.86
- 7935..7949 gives 0.067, 3.72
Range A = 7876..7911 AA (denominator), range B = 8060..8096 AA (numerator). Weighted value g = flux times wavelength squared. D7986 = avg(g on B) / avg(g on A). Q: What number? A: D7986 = 1.03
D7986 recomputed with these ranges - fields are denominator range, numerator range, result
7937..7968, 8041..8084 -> 1.06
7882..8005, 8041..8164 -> 1.05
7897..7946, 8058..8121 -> 1.07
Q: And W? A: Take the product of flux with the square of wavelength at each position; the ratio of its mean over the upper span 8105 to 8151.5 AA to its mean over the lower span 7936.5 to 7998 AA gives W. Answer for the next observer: 1.1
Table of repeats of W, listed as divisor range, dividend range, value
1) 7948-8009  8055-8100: 1.05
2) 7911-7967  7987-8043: 1.06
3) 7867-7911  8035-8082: 1.02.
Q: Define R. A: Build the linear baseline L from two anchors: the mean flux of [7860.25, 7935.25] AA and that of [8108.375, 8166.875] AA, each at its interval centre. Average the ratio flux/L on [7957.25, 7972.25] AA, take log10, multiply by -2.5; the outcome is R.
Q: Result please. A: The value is 0.051 mag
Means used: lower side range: 3.94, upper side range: 3.94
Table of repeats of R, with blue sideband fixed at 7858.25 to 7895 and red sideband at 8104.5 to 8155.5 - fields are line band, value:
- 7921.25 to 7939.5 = 0.027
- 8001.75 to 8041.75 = -0.010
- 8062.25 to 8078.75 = 0.008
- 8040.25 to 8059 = 0.041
